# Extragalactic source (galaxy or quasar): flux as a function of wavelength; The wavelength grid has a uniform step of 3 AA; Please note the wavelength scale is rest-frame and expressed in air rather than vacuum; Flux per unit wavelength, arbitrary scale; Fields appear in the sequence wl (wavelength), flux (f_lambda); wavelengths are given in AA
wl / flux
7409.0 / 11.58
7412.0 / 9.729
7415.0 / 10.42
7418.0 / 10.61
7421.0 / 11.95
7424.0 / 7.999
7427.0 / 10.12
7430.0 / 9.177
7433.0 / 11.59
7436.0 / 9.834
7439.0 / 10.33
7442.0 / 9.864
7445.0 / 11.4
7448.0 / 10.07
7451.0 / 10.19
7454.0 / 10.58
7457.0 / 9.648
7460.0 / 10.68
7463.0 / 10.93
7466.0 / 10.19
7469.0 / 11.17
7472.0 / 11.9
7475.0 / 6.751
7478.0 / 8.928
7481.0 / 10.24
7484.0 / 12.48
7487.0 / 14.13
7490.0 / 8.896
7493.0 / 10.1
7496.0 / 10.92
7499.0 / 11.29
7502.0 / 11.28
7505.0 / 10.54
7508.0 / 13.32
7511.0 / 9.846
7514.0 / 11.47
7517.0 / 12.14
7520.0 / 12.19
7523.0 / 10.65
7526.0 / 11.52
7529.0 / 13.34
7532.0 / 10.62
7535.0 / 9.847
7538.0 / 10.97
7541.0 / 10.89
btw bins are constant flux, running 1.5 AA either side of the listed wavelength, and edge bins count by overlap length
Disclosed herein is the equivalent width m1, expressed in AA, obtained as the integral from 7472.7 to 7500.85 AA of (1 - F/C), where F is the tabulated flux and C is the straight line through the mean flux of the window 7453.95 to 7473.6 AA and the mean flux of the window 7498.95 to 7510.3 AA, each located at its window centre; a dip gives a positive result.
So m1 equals 1.8 AA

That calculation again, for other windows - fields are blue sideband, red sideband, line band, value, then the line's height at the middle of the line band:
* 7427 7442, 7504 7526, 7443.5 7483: 1.5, 10.6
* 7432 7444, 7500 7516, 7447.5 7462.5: 0.5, 10.6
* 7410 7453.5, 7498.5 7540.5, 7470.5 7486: 0.9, 10.8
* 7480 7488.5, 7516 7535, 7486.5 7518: 2.3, 12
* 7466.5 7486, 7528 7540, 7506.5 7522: -1.3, 10.8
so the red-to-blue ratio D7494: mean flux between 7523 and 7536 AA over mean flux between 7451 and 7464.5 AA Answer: 1.1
